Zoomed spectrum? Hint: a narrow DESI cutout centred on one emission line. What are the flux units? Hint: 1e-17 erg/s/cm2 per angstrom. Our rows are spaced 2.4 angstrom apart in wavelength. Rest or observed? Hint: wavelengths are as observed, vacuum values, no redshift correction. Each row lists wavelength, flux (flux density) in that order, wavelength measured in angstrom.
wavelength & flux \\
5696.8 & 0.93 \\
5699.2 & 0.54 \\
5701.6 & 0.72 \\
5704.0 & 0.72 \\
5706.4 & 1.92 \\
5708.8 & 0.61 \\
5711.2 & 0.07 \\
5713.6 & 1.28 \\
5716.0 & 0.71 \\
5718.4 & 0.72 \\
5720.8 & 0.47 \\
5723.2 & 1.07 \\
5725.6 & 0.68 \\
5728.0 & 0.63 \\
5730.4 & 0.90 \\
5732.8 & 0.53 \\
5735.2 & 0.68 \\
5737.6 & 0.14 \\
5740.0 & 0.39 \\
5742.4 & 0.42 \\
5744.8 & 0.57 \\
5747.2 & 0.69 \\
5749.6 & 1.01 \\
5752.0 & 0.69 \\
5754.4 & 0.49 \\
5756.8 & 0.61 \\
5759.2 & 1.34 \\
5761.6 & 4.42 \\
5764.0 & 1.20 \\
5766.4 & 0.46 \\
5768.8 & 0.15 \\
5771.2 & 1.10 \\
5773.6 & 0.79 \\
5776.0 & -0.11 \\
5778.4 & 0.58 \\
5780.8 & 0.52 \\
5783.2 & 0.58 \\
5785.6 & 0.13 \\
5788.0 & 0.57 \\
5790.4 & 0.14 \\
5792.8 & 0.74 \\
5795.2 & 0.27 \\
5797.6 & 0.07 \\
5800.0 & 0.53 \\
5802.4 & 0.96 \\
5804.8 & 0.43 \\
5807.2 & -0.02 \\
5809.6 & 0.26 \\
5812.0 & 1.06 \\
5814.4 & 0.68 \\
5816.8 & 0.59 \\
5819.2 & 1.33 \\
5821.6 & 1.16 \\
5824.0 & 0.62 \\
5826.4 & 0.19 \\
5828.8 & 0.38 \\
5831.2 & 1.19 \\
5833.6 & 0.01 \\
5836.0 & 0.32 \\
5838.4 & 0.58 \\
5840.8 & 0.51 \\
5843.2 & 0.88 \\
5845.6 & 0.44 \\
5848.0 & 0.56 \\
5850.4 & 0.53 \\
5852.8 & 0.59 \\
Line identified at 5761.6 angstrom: [O III]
